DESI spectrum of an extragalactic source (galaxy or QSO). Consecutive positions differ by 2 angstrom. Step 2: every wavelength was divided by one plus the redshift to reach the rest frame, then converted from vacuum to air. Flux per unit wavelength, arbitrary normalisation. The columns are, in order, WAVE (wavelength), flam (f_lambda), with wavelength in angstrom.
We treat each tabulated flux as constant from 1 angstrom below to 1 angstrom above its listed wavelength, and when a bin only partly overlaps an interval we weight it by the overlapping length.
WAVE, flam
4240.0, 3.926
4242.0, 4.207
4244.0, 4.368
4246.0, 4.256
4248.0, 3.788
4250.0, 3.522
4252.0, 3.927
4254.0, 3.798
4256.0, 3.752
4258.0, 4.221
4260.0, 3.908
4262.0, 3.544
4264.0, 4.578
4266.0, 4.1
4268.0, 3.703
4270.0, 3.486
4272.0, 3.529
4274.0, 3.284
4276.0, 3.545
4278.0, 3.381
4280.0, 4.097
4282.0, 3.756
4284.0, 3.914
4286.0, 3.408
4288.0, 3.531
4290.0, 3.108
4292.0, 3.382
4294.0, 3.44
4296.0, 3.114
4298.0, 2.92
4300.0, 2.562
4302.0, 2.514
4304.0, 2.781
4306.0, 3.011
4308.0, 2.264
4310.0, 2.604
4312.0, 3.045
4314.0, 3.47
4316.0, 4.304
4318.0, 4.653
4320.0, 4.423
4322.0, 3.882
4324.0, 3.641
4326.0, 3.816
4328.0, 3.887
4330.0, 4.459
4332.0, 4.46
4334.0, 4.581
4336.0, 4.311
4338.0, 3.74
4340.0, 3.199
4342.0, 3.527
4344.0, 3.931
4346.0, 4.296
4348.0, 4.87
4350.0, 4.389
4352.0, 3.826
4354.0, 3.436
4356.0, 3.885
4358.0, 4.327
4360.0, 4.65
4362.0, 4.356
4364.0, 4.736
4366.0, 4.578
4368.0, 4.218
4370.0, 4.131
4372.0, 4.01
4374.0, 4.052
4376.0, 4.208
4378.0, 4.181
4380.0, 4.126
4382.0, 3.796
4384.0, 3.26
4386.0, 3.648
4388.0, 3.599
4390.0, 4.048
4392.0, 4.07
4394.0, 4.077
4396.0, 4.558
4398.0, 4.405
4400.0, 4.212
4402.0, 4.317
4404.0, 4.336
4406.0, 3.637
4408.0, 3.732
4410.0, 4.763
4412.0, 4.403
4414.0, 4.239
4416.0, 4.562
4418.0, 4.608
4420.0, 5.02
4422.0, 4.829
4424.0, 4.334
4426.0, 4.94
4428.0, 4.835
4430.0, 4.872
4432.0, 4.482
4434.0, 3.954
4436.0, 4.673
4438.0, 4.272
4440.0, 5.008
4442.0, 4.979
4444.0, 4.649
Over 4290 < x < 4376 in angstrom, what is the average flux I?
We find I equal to 3.8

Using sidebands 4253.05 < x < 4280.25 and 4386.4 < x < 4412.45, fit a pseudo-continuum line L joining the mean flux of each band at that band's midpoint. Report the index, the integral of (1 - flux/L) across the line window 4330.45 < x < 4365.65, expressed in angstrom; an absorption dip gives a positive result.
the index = -1.4 angstrom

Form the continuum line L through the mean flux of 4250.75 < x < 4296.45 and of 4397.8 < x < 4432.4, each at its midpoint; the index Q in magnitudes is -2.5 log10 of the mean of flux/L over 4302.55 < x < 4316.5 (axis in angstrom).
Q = 0.28 mag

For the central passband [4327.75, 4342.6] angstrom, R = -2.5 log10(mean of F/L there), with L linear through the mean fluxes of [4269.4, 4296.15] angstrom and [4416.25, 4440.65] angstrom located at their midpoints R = -0.03 mag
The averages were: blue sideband 3.51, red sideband 4.64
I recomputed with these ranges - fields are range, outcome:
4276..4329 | 3.42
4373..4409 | 4.01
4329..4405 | 4.13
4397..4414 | 4.23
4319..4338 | 4.14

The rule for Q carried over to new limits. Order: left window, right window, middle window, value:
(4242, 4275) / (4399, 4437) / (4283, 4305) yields 0.258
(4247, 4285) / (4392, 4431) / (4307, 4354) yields 0.053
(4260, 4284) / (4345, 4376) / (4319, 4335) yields -0.023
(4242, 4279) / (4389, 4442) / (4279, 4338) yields 0.130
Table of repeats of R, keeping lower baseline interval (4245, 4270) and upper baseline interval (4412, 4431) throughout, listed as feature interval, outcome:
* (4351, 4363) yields 0.08 mag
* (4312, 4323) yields 0.04 mag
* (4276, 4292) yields 0.13 mag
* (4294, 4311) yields 0.43 mag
